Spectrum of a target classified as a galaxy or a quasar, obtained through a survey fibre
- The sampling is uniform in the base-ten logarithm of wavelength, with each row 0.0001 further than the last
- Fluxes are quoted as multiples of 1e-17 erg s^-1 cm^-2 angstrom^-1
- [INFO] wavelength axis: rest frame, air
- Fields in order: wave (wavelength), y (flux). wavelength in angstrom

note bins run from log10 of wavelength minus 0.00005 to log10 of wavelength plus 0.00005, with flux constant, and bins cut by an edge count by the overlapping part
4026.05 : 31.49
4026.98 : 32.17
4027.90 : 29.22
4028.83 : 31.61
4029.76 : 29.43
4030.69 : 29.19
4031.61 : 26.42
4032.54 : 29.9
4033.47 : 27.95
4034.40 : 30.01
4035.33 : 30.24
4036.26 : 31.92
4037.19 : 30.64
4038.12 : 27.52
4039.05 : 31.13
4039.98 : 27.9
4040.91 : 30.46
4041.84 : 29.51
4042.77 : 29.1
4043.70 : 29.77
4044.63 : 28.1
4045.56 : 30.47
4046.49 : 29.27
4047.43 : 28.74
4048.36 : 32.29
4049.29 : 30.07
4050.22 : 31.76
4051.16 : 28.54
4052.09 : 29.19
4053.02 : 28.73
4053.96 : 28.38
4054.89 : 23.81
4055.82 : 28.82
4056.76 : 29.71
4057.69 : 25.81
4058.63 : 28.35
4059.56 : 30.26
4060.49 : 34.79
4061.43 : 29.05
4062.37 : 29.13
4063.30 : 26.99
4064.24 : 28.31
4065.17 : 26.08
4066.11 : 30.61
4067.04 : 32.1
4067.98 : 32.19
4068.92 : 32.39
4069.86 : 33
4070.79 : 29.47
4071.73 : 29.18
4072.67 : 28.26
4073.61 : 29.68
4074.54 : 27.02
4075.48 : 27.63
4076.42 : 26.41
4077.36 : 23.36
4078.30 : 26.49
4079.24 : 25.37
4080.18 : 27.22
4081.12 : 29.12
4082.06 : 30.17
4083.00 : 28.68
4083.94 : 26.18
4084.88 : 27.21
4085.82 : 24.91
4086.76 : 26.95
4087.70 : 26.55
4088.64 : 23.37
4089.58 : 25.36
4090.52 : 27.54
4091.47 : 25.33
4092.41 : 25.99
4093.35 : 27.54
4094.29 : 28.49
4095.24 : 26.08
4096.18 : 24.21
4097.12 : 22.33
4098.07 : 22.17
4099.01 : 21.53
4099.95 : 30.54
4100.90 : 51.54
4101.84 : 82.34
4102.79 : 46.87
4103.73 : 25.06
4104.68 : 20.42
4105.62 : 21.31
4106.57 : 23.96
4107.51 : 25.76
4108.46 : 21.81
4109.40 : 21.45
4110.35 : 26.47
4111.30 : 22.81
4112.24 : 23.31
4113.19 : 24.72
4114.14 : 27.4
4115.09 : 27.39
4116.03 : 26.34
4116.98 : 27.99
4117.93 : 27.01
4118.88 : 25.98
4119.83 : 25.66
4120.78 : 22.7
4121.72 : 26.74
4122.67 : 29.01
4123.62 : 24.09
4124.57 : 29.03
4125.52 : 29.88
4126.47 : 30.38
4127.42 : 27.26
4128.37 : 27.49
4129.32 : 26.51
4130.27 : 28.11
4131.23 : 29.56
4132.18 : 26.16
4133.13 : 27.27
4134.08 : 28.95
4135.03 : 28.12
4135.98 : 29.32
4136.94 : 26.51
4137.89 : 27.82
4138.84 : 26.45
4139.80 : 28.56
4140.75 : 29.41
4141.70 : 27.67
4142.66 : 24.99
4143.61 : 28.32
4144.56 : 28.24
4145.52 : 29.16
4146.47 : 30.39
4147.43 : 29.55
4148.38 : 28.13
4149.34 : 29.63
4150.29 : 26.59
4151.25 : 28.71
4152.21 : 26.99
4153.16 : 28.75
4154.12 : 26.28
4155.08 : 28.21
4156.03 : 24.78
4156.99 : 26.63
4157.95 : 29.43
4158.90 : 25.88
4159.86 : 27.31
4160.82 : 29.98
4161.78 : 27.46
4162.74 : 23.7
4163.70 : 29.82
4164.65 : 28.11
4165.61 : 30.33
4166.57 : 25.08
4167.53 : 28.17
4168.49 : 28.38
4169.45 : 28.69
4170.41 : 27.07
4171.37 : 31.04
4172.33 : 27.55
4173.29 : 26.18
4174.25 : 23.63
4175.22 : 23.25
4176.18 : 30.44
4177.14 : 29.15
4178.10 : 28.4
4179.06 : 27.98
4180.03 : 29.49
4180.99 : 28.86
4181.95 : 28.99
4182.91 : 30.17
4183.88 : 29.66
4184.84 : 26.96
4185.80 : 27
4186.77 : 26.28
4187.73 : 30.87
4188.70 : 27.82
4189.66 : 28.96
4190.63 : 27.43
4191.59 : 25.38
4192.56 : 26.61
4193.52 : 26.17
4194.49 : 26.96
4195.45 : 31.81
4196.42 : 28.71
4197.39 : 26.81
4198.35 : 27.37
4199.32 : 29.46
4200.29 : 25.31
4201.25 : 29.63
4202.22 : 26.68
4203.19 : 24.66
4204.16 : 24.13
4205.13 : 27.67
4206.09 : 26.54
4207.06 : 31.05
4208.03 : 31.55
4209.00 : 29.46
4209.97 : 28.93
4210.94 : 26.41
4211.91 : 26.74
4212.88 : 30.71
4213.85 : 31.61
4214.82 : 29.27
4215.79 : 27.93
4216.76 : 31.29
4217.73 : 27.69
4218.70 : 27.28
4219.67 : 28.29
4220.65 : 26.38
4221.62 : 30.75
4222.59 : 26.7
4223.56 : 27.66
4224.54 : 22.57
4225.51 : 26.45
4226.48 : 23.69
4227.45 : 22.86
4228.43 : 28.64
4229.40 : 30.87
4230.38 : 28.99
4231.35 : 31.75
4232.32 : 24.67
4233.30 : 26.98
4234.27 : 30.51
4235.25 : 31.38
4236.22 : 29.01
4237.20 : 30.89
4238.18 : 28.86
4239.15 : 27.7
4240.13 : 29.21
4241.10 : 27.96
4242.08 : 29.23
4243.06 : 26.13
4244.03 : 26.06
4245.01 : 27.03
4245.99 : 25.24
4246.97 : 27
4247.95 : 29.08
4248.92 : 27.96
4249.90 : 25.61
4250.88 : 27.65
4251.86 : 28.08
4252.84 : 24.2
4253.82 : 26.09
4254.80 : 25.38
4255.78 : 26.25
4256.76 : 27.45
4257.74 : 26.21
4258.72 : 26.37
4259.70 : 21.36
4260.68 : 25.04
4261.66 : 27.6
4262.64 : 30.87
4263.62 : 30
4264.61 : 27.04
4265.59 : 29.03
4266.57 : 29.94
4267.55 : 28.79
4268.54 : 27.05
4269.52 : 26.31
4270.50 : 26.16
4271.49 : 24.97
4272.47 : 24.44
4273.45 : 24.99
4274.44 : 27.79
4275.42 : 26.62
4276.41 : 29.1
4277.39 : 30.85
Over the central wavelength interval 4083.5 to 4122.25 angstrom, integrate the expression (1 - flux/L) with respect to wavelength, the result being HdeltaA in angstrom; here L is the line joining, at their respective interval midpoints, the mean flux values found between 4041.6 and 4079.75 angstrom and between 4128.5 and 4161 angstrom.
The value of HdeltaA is 0.9 angstrom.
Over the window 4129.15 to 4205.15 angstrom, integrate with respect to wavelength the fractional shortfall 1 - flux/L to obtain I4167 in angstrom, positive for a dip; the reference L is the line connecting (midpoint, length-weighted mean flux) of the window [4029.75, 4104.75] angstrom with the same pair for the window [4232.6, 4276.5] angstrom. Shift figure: 1.3 angstrom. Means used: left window 29.4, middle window 27.8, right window 27.3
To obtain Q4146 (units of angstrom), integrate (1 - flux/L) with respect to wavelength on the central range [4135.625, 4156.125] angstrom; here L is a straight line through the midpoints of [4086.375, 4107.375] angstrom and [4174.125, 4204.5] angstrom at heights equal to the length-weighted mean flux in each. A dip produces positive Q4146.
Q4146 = 0.5 angstrom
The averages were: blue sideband 29.8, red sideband 27.7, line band 28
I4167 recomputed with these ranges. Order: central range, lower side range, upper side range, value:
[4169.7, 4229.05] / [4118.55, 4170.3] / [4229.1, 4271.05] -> -0.27 angstrom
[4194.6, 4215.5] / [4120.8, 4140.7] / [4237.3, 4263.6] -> -0.74 angstrom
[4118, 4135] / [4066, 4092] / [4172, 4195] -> 0.27 angstrom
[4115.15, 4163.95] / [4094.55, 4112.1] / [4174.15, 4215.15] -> 2.38 angstrom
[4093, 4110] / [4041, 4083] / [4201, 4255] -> -0.88 angstrom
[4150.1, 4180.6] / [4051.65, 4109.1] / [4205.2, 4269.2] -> 0.68 angstrom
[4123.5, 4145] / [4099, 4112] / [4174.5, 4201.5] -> 1.82 angstrom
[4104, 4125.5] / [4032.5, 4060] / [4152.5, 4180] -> 2.38 angstrom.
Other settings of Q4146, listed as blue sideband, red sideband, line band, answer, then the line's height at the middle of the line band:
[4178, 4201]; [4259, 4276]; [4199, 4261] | -0.2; 27.5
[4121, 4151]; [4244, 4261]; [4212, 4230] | -0.7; 26.7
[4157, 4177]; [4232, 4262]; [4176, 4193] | -0.5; 27.5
